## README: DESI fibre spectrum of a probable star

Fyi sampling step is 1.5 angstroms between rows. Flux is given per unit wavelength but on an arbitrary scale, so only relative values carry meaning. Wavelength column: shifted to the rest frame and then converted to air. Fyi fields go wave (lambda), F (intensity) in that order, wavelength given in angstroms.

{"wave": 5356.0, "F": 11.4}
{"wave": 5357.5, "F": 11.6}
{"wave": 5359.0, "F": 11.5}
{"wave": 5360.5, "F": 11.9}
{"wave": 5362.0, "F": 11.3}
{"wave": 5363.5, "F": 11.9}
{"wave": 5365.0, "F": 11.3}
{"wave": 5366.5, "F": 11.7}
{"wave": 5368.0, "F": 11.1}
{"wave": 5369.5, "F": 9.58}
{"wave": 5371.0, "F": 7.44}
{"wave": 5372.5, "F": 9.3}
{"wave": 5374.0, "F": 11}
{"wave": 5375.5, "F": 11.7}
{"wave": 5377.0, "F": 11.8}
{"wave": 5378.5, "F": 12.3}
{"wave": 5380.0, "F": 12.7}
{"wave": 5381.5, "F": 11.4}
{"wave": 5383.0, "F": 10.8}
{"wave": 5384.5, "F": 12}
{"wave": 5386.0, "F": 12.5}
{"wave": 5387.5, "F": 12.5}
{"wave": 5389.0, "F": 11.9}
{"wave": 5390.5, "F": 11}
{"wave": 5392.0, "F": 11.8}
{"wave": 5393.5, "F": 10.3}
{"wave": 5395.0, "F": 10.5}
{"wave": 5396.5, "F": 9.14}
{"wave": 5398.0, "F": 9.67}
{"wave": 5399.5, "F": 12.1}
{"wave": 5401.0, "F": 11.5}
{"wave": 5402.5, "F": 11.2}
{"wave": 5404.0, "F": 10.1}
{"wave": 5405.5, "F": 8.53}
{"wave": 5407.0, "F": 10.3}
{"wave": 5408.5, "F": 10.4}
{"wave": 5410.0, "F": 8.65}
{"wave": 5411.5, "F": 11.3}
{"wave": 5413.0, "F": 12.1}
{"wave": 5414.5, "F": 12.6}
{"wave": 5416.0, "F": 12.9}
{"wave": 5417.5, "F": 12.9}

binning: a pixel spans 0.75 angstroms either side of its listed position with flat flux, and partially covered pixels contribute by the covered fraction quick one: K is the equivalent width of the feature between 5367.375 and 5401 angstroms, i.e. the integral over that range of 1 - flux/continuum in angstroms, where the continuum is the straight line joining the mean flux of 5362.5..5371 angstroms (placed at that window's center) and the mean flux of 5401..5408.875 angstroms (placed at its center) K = -1.6 angstroms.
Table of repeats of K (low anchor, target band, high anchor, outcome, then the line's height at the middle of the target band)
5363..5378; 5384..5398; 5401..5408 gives -1.1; 10.4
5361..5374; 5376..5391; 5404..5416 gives -1.9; 10.6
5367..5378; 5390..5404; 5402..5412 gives -0.9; 10.1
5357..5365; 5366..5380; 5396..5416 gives 0.8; 11.4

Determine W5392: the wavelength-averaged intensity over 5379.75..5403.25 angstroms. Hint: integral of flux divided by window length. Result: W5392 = 11.3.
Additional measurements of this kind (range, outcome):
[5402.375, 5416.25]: 10.7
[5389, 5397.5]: 10.6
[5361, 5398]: 11.1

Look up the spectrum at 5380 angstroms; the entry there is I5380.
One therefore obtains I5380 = 12.7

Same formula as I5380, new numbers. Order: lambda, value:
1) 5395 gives 10.5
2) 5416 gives 12.9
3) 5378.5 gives 12.3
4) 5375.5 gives 11.7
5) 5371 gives 7.44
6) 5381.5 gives 11.4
